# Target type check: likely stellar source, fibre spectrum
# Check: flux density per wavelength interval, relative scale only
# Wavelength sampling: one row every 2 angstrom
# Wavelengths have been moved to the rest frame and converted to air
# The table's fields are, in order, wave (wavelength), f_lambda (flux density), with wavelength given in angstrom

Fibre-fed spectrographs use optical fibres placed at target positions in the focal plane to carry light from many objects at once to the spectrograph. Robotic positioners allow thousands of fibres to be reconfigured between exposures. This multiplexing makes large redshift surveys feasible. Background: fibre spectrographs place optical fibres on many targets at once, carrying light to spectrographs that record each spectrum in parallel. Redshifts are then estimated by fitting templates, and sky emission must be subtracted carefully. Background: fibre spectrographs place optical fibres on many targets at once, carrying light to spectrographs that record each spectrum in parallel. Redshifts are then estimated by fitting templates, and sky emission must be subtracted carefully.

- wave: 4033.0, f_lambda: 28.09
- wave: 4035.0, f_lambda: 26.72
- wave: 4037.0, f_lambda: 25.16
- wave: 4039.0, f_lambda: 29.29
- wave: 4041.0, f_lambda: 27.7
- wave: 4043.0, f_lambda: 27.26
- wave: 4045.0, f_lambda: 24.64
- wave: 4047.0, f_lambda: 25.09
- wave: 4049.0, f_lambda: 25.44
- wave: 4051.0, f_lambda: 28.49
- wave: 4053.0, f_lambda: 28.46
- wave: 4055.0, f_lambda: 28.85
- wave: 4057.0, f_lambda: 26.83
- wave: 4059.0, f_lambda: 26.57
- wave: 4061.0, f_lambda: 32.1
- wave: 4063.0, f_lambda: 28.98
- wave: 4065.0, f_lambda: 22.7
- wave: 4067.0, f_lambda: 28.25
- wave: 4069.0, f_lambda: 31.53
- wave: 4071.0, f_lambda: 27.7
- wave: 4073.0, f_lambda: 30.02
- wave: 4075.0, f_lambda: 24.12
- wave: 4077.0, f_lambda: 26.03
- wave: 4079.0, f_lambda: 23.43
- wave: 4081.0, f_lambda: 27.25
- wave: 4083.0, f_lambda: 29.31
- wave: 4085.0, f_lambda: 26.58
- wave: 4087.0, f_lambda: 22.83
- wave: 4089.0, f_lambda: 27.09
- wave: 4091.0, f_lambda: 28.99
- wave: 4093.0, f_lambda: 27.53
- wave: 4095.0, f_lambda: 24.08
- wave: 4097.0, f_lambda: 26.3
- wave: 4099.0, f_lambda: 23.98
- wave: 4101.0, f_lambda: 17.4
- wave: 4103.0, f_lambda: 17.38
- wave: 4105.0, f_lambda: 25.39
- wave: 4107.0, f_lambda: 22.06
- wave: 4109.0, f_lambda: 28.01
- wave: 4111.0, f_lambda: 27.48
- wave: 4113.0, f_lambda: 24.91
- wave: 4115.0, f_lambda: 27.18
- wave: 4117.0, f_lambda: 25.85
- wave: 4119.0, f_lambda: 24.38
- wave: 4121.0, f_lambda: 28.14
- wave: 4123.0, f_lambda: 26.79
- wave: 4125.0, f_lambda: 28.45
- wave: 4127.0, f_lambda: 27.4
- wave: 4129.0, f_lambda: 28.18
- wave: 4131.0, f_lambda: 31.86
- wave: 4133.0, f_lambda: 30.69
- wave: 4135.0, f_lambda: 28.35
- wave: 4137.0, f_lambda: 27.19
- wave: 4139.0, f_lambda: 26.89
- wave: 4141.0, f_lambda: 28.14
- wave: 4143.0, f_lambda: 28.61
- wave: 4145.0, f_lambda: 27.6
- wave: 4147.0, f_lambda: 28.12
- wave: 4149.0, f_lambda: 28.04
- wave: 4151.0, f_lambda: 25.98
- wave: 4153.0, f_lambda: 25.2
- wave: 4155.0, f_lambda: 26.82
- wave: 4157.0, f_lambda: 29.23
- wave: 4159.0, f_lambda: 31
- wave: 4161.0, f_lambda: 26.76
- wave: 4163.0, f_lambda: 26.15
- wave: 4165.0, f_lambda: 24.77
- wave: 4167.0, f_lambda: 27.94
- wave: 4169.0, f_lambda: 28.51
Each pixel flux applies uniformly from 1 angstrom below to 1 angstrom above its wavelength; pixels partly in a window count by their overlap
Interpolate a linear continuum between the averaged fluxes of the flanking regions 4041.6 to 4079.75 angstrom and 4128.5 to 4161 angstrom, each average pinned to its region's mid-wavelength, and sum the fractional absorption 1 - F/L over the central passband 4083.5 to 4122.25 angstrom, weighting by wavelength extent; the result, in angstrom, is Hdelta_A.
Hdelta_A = 3.7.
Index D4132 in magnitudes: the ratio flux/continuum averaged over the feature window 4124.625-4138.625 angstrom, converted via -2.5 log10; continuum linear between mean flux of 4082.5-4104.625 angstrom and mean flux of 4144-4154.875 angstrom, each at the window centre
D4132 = -0.10 mag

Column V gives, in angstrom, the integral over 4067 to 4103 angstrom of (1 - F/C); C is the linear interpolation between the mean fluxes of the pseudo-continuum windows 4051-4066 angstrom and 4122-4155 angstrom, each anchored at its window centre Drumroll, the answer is 2.5 angstrom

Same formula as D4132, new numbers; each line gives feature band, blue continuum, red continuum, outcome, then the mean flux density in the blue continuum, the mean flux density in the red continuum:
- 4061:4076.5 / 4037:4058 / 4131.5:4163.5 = -0.023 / 27.1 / 27.9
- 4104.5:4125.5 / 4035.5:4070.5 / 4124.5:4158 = 0.067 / 27.5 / 28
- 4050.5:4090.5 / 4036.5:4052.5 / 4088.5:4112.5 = -0.066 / 26.7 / 24.6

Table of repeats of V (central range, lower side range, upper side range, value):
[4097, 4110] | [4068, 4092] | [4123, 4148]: 2.3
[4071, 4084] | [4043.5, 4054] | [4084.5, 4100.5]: -0.4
